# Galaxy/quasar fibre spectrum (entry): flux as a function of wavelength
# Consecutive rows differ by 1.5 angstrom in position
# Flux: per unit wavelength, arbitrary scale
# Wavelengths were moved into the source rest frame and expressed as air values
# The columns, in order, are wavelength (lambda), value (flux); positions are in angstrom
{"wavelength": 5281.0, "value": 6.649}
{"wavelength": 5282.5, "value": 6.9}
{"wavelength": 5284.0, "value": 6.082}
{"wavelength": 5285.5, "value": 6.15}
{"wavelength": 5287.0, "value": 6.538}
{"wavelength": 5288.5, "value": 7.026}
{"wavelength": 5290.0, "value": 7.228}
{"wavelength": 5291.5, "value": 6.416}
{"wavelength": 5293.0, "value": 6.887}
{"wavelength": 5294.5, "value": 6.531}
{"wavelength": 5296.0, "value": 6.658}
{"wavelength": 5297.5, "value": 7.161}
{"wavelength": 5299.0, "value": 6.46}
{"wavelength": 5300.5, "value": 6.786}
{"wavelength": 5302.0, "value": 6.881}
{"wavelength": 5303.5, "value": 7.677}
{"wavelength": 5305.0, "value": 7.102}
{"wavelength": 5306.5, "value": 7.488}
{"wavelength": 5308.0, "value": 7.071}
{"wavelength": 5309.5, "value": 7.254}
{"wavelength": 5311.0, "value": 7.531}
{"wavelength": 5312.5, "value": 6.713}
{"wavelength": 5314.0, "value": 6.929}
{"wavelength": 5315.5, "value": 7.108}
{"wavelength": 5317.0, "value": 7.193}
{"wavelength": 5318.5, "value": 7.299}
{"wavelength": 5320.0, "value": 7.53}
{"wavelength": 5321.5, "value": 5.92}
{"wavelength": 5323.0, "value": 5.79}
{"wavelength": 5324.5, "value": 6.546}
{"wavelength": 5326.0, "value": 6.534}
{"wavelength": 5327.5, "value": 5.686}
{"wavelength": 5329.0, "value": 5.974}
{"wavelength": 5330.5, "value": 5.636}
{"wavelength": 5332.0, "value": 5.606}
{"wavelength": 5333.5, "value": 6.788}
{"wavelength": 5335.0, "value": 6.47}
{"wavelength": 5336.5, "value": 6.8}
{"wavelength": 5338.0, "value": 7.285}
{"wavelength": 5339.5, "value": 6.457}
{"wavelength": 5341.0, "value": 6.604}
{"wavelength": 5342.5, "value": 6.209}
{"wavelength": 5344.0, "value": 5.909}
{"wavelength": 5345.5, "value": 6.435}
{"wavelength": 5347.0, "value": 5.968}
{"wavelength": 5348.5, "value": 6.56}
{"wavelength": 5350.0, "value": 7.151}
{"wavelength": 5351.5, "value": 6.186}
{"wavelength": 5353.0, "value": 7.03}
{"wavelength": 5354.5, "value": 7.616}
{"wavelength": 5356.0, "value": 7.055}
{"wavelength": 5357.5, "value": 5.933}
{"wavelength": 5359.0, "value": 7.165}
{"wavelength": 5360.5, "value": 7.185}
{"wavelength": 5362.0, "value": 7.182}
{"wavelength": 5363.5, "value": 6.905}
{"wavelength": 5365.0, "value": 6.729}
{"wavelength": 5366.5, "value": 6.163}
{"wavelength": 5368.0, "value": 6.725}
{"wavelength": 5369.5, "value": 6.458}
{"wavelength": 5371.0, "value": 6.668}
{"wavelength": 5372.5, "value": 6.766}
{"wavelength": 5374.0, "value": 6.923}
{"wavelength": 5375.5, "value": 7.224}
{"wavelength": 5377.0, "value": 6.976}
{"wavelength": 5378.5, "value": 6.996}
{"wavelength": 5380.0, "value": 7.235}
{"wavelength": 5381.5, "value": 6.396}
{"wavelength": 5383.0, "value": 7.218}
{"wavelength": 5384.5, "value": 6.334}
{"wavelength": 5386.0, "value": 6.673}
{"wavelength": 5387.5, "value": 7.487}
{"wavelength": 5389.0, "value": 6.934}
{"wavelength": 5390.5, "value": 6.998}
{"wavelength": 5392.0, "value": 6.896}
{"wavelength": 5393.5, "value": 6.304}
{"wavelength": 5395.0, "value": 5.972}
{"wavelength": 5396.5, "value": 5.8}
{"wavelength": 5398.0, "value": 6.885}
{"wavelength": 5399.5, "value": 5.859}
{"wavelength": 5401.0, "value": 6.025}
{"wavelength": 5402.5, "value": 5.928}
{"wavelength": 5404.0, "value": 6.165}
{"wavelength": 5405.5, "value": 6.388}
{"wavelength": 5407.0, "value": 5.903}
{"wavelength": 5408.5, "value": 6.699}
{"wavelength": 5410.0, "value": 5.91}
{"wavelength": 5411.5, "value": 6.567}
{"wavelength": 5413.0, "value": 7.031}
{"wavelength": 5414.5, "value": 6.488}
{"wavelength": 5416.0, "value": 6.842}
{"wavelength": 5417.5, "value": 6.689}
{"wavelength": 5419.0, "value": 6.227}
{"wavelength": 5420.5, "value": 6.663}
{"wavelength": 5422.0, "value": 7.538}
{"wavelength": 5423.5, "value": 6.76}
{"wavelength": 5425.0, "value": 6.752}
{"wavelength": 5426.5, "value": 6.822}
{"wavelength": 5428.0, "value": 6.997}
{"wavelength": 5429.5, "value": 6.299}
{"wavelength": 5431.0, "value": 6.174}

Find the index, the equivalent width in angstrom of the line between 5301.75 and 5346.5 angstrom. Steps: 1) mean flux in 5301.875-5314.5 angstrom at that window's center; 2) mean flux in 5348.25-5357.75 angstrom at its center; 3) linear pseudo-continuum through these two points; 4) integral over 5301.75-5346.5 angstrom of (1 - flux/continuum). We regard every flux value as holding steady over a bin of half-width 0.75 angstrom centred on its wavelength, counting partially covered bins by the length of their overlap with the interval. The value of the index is 2.6 angstrom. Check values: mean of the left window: 7.2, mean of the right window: 6.85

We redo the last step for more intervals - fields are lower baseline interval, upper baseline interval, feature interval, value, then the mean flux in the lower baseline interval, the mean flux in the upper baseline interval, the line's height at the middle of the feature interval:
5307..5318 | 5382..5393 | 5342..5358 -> 1.0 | 7.13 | 6.91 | 7.02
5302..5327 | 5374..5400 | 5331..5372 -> 1.3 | 6.96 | 6.73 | 6.85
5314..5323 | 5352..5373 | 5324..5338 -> 1.2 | 6.9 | 6.82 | 6.88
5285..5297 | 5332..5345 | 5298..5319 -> -1.5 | 6.7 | 6.51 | 6.63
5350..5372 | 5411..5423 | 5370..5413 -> 1.2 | 6.8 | 6.76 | 6.78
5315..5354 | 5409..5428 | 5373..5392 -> -1.0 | 6.49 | 6.7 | 6.61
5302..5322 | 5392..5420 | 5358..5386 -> -0.9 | 7.15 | 6.33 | 6.63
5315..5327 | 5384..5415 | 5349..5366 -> -0.8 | 6.71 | 6.44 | 6.59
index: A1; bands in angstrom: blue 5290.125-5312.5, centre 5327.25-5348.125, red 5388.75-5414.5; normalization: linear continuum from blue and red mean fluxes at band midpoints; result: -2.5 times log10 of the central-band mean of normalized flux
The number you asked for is 0.08 mag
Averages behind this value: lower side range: 6.99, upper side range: 6.36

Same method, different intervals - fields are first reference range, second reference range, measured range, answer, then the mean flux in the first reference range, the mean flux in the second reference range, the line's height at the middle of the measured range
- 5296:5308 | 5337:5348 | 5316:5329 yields 0.03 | 7.05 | 6.42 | 6.73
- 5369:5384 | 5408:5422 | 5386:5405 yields 0.05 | 6.88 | 6.62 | 6.75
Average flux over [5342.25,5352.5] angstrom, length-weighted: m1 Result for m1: 6.37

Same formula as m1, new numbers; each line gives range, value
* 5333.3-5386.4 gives 6.73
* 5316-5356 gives 6.52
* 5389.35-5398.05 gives 6.46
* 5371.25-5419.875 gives 6.59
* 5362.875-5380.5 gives 6.81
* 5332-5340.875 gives 6.65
